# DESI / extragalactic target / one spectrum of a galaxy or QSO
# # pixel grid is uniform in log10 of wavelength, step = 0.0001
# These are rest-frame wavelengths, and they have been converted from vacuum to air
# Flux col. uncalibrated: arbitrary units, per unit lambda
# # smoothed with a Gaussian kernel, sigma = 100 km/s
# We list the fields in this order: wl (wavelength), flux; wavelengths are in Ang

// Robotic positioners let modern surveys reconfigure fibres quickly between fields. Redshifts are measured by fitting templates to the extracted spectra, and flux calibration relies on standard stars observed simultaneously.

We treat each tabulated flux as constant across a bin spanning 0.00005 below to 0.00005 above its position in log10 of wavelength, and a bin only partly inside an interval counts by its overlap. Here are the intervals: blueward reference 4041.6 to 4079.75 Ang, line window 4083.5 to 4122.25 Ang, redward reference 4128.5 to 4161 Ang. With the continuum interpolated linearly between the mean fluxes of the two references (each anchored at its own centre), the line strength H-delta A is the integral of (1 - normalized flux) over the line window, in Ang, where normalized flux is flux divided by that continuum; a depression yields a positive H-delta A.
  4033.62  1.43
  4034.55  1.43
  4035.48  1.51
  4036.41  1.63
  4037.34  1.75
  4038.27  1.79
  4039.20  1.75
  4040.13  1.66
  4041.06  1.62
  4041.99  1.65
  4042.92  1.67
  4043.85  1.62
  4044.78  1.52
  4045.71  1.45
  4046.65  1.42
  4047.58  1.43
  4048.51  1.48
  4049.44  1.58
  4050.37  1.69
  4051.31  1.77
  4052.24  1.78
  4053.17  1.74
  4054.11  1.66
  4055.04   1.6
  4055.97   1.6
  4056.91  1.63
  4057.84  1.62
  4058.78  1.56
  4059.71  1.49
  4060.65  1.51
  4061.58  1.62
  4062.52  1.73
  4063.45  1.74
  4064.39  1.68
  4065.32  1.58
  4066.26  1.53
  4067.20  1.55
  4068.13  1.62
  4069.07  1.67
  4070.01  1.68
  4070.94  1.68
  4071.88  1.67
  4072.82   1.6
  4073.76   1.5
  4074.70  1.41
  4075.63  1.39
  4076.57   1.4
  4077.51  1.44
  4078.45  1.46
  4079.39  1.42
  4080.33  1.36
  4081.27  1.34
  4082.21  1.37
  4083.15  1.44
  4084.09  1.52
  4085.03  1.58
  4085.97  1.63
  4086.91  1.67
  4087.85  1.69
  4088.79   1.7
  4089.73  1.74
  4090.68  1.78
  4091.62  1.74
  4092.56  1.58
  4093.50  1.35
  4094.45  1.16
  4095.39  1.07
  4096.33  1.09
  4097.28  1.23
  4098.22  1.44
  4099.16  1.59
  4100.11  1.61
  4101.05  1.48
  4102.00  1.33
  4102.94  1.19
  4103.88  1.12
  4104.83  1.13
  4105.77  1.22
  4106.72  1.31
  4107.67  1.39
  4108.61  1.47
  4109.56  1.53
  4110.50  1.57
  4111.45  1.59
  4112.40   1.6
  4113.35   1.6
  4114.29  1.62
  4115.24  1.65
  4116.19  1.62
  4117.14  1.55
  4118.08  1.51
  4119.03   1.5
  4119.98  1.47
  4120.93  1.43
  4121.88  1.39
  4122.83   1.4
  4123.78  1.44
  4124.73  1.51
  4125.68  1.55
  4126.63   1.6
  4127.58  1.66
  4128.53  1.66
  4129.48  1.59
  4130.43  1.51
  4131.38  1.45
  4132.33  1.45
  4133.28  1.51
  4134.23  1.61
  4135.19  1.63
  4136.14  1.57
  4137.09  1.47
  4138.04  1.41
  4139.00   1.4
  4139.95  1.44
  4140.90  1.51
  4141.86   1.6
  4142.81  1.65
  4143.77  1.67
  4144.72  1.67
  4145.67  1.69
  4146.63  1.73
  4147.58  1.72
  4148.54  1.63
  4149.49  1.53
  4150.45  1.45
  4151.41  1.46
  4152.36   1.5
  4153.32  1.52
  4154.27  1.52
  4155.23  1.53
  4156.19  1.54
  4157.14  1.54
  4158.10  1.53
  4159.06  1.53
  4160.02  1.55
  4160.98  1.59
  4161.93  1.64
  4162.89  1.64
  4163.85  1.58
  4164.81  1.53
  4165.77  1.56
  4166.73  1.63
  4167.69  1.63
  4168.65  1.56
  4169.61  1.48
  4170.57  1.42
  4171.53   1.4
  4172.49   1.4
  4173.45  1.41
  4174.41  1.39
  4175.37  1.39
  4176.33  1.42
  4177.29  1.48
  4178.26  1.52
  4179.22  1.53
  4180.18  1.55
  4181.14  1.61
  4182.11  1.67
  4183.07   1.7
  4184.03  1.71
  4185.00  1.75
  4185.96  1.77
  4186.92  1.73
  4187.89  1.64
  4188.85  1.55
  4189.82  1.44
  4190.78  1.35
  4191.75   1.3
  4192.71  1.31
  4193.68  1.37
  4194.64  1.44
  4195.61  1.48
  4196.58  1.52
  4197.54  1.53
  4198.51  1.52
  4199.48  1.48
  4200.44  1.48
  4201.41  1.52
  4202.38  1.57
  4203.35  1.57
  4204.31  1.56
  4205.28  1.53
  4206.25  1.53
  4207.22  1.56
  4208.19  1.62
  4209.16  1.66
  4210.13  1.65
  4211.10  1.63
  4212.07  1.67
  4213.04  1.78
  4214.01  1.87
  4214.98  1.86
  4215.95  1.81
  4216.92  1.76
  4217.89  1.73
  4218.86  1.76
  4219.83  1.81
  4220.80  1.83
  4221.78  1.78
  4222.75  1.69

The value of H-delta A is 2.3 Ang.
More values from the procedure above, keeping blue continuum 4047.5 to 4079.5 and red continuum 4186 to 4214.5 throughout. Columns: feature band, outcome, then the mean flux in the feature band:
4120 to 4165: 0.6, 1.55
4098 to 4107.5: 1.4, 1.34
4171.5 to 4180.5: 0.6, 1.45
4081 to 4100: 1.1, 1.49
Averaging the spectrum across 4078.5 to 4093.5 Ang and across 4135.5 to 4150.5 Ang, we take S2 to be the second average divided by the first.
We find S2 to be 1.01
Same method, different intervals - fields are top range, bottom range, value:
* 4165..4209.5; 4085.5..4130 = 1.03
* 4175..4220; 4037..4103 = 1.02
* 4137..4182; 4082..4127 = 1.04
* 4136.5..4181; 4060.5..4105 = 1.02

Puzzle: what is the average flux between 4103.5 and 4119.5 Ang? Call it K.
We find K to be 1.47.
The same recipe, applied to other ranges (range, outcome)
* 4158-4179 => 1.51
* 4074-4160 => 1.5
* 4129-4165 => 1.56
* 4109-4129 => 1.54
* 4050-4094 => 1.58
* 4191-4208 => 1.49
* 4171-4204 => 1.52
